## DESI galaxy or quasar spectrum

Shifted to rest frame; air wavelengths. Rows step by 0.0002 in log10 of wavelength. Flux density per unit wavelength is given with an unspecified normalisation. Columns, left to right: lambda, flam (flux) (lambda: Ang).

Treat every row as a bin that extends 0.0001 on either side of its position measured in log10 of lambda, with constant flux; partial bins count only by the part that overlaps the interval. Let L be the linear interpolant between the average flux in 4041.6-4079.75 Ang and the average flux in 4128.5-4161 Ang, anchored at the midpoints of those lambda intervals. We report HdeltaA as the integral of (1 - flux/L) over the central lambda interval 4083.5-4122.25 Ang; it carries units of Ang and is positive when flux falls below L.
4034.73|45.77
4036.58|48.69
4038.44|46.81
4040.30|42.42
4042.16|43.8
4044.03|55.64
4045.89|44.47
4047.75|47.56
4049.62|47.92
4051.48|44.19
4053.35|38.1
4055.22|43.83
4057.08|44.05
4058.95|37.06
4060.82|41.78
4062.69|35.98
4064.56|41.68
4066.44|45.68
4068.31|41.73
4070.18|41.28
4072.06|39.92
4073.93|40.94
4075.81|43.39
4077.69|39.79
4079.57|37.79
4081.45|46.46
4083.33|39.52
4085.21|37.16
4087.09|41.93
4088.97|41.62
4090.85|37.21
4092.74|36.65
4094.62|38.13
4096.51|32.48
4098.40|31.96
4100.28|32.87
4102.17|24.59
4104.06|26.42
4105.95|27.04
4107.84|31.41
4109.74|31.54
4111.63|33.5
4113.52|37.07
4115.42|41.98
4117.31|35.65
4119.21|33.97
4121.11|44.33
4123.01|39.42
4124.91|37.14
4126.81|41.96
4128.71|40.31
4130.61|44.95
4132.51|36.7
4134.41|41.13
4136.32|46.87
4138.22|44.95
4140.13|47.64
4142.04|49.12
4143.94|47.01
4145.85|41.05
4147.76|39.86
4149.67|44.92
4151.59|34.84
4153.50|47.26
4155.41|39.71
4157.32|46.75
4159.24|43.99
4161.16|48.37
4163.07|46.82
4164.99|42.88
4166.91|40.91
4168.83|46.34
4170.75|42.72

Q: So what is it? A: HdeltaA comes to 7.3 Ang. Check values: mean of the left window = 42.8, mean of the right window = 43.5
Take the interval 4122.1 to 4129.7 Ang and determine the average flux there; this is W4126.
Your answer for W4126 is 39.7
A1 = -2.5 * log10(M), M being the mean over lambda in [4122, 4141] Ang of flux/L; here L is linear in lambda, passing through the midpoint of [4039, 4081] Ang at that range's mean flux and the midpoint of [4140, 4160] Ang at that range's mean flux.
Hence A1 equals 0.035 mag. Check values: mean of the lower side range 42.7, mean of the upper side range 43.7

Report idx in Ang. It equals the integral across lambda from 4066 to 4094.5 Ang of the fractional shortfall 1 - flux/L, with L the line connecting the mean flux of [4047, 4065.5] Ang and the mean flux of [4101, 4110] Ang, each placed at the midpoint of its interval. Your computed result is -4.4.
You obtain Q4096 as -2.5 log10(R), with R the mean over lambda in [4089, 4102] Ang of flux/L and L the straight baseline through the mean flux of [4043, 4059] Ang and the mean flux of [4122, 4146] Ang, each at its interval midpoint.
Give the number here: 0.26 mag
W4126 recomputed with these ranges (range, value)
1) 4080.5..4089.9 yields 41.4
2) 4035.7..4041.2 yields 46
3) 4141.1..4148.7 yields 44.3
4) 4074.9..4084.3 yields 41.4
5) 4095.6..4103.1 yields 30.5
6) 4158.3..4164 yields 46.4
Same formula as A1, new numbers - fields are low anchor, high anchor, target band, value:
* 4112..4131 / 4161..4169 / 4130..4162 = -0.04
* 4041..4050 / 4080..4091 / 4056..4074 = 0.08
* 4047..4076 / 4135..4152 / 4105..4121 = 0.25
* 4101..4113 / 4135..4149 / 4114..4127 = -0.10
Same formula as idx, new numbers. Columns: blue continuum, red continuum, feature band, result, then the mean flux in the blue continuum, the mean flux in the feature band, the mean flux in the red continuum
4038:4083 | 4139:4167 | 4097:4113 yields 4.9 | 42.9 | 30.2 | 44.2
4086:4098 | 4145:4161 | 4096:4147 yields 2.9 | 37.7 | 38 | 42.6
